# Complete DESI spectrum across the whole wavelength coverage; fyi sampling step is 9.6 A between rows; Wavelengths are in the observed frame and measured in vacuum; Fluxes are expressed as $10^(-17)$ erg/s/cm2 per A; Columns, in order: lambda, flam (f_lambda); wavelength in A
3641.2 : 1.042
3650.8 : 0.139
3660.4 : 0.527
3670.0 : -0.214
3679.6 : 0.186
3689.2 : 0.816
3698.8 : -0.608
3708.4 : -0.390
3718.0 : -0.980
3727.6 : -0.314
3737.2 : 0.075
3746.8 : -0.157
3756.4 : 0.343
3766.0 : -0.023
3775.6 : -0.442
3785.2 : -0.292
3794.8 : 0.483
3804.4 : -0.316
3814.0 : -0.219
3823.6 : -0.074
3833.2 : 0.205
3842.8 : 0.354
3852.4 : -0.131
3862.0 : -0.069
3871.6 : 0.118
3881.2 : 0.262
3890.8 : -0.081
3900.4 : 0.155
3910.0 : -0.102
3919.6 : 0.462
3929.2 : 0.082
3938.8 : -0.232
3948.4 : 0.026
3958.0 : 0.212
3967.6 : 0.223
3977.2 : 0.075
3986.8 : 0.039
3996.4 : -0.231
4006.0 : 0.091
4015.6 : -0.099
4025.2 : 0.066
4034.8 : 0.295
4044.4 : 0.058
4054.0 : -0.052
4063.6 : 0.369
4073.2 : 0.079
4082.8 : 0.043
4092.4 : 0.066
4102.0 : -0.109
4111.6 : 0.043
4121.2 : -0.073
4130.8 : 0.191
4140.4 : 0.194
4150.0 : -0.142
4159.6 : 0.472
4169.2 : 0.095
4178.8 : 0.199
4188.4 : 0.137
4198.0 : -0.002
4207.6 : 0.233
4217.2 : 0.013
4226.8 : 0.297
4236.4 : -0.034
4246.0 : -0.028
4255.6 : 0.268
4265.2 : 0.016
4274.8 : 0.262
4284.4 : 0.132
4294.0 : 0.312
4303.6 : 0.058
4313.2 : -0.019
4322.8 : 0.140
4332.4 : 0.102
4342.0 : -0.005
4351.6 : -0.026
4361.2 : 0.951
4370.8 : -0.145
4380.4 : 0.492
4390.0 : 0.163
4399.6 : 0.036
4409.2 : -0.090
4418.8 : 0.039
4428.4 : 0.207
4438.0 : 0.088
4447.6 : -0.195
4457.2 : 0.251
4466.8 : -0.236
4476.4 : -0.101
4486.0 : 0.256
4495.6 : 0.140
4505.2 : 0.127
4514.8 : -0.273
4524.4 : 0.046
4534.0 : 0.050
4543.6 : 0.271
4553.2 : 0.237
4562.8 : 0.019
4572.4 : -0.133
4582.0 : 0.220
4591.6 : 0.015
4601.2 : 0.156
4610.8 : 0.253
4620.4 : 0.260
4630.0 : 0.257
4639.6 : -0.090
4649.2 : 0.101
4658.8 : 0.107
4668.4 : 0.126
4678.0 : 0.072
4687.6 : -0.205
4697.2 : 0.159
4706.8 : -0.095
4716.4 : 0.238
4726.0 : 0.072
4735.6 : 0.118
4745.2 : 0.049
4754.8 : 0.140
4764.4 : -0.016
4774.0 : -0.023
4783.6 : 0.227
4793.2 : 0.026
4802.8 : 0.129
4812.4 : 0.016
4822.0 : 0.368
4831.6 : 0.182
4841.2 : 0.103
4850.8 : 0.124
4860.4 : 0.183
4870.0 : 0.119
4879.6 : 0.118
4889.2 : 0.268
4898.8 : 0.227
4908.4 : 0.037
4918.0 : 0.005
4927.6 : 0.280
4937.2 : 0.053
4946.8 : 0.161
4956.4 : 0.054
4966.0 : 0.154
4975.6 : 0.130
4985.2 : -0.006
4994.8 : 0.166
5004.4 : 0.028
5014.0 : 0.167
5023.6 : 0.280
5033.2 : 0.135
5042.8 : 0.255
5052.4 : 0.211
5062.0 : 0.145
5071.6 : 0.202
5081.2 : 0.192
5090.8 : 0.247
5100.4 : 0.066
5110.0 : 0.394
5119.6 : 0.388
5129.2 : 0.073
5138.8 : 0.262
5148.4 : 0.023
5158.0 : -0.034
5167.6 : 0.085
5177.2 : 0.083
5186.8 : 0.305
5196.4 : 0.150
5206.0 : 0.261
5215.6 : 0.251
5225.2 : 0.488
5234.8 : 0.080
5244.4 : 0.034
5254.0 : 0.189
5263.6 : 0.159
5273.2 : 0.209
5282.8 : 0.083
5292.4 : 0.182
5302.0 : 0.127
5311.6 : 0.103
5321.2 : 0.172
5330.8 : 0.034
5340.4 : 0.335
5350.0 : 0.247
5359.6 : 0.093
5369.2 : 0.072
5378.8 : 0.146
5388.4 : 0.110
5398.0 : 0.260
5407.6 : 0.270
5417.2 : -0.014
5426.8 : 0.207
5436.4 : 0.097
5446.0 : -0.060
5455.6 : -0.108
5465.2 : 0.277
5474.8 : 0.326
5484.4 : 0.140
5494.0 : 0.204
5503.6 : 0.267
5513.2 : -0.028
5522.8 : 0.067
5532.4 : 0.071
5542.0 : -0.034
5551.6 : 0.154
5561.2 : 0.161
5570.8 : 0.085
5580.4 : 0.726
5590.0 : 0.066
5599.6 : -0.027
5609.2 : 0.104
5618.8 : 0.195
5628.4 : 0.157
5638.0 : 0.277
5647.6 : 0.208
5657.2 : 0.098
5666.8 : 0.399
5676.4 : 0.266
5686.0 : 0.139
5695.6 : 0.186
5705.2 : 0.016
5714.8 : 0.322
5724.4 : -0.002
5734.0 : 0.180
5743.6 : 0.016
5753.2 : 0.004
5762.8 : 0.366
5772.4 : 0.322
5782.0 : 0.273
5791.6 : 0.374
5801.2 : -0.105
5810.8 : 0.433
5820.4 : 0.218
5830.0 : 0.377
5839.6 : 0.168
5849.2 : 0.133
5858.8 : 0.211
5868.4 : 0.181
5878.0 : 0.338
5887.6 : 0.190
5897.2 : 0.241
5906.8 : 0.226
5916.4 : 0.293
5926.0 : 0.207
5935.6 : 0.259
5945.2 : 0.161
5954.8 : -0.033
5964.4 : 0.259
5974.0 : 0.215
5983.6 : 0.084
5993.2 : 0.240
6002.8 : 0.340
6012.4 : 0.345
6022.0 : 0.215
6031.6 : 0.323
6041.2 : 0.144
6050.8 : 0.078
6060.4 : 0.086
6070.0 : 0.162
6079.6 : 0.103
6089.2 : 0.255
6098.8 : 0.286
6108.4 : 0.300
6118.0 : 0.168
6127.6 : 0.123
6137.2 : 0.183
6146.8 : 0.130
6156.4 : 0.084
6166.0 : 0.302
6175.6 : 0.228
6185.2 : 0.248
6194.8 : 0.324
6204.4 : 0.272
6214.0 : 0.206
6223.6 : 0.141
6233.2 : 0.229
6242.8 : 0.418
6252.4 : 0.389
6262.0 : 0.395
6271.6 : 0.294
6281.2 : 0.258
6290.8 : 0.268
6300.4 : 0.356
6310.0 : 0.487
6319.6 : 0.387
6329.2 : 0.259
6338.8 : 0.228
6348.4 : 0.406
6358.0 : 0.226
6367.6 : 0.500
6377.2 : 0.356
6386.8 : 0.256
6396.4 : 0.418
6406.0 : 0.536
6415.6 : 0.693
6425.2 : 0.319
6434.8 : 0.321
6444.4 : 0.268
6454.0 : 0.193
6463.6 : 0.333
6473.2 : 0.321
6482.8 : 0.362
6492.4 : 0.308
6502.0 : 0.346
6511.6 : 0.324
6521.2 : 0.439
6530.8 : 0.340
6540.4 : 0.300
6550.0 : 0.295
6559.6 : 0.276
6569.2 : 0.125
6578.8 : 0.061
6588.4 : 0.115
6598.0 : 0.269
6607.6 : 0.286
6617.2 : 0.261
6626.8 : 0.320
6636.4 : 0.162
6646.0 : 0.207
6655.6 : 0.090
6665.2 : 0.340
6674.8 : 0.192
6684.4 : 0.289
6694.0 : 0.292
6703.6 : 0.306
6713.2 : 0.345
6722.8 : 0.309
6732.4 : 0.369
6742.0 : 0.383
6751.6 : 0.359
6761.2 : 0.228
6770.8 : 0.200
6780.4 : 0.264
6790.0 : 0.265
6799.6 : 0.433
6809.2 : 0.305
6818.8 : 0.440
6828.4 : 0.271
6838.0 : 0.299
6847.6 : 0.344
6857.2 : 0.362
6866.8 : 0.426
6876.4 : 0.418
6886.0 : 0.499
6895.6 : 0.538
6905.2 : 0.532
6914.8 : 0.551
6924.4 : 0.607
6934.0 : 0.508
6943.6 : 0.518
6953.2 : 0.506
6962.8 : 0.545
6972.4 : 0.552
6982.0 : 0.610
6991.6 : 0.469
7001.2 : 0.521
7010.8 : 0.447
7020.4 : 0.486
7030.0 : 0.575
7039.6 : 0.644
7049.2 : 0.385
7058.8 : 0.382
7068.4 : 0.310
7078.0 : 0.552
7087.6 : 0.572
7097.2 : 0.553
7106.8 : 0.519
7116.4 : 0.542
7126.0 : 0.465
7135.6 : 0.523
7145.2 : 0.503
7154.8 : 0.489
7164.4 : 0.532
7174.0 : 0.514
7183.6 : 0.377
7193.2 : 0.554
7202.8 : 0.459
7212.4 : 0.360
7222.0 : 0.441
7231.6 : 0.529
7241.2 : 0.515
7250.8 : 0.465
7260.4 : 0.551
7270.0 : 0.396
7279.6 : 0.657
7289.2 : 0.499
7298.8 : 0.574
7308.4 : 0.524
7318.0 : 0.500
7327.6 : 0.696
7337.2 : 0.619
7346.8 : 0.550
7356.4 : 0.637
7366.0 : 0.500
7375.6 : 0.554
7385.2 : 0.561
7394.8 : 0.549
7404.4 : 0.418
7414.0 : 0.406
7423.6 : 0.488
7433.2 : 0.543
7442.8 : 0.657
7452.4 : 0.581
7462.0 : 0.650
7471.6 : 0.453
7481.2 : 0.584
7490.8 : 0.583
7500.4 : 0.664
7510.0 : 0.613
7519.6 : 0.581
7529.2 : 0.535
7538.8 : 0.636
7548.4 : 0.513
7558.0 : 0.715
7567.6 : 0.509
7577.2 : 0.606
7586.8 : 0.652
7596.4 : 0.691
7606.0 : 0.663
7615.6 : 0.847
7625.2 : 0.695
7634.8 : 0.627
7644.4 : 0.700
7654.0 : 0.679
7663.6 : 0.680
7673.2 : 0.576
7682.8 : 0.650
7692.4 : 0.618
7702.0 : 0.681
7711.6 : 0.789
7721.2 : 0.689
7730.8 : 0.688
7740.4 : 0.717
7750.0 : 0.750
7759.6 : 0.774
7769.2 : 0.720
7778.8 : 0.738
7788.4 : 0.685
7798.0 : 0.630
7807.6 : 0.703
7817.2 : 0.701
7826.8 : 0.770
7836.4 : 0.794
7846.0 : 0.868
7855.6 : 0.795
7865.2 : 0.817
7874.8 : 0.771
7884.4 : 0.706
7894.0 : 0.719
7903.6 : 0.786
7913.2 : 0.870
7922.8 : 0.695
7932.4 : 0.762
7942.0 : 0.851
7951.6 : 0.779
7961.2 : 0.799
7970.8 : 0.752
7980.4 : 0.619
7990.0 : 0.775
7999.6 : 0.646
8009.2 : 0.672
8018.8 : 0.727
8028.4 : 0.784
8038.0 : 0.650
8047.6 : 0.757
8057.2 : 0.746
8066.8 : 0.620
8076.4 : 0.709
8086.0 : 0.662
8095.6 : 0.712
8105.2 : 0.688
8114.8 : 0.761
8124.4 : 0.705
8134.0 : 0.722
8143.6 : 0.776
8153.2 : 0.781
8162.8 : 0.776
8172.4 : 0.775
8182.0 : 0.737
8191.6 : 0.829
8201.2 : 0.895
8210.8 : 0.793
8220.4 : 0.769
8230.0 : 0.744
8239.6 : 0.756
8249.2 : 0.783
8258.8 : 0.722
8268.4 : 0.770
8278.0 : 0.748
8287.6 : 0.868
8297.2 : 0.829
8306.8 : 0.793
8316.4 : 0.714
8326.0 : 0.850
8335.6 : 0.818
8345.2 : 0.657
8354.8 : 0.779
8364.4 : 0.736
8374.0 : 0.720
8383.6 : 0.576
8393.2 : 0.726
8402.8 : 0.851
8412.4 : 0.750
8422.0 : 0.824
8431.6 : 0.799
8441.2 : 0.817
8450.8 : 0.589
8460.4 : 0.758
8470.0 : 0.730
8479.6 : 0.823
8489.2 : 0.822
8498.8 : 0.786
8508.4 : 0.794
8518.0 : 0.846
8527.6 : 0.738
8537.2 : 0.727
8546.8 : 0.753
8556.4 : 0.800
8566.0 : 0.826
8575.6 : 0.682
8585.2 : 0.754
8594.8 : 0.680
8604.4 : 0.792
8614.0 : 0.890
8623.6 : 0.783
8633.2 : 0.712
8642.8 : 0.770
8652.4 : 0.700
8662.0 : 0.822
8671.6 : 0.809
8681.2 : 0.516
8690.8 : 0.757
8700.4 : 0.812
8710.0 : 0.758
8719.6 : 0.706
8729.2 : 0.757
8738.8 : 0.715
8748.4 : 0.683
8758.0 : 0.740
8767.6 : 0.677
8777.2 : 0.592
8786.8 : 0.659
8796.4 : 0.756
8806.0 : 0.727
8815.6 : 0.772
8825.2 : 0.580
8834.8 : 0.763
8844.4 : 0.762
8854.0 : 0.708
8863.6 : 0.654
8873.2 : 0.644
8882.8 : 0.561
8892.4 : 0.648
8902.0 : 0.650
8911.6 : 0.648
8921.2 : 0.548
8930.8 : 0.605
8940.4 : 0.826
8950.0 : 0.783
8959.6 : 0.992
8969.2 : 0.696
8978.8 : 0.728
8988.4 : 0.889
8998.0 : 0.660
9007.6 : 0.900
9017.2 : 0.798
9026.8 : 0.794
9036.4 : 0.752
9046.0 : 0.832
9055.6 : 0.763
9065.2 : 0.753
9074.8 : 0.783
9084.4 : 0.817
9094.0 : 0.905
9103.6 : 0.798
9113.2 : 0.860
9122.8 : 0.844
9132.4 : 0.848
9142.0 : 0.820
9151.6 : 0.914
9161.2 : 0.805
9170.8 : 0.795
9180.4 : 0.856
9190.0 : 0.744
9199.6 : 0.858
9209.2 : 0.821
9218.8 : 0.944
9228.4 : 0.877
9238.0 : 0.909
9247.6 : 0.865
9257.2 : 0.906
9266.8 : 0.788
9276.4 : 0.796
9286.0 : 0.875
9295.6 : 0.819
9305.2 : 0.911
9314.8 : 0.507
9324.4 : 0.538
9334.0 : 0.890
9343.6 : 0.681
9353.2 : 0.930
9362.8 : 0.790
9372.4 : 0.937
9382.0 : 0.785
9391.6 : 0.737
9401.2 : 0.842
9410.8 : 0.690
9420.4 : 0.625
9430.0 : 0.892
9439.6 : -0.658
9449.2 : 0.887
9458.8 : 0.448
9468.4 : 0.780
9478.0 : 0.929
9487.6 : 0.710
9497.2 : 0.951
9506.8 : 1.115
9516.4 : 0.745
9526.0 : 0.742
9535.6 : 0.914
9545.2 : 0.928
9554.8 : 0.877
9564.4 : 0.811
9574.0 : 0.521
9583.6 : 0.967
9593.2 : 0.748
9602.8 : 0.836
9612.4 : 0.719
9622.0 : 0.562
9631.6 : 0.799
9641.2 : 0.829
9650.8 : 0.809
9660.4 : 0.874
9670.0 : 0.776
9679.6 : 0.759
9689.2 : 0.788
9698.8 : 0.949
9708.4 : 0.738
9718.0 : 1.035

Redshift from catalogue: 0.720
